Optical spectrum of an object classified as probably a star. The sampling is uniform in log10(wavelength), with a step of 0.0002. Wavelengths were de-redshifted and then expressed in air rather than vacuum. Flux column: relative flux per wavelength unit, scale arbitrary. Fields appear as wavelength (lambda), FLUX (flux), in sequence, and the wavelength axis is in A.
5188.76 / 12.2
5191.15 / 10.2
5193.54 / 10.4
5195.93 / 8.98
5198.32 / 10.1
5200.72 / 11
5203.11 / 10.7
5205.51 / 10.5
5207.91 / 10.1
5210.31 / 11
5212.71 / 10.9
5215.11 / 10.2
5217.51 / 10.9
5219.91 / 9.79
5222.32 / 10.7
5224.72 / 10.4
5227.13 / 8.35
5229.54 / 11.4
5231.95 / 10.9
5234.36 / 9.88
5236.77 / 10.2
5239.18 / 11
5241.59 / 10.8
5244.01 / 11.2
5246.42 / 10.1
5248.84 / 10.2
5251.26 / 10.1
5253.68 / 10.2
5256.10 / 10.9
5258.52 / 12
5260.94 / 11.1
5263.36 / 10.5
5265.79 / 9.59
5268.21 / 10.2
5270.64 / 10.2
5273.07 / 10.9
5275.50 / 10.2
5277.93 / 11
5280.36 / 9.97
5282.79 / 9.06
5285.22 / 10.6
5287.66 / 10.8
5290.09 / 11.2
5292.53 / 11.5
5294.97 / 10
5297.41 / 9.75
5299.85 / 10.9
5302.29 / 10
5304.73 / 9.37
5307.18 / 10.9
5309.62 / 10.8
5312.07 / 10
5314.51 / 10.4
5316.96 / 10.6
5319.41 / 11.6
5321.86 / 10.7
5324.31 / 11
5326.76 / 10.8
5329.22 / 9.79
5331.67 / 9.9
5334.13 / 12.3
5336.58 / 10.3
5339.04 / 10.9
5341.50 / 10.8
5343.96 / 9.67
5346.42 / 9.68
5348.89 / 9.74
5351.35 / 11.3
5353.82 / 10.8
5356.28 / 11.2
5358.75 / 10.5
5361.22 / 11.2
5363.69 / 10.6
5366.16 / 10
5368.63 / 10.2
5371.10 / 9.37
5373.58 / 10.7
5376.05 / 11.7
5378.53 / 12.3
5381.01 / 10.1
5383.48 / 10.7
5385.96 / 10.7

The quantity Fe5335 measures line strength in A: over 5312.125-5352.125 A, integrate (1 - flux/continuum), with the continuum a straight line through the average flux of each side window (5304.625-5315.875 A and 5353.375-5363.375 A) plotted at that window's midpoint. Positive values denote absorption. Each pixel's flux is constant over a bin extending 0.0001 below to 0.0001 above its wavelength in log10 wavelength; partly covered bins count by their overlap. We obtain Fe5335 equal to 0.2 A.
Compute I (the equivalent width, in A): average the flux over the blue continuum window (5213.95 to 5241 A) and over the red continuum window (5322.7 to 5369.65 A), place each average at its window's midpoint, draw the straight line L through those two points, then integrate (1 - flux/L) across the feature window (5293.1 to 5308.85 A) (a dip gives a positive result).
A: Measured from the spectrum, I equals 0.38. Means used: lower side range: 10.4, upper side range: 10.6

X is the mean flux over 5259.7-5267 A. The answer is 10.4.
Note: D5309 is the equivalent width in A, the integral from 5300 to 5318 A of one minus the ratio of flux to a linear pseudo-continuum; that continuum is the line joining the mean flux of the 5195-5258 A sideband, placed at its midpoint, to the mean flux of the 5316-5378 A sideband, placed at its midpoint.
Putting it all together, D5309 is 0.4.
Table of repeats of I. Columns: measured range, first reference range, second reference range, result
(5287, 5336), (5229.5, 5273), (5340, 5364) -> -0.2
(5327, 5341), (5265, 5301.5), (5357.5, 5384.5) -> -0.1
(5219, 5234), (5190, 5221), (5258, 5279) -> 0.3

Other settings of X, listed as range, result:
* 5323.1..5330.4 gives 10.5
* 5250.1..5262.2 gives 10.9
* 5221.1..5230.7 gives 10.2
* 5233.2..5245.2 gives 10.6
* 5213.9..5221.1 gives 10.3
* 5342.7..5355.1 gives 10.2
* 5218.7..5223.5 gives 10.2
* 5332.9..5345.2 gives 10.8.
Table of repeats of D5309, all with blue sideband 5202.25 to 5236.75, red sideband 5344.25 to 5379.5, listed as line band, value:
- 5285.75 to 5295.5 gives -0.4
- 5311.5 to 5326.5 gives -0.3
